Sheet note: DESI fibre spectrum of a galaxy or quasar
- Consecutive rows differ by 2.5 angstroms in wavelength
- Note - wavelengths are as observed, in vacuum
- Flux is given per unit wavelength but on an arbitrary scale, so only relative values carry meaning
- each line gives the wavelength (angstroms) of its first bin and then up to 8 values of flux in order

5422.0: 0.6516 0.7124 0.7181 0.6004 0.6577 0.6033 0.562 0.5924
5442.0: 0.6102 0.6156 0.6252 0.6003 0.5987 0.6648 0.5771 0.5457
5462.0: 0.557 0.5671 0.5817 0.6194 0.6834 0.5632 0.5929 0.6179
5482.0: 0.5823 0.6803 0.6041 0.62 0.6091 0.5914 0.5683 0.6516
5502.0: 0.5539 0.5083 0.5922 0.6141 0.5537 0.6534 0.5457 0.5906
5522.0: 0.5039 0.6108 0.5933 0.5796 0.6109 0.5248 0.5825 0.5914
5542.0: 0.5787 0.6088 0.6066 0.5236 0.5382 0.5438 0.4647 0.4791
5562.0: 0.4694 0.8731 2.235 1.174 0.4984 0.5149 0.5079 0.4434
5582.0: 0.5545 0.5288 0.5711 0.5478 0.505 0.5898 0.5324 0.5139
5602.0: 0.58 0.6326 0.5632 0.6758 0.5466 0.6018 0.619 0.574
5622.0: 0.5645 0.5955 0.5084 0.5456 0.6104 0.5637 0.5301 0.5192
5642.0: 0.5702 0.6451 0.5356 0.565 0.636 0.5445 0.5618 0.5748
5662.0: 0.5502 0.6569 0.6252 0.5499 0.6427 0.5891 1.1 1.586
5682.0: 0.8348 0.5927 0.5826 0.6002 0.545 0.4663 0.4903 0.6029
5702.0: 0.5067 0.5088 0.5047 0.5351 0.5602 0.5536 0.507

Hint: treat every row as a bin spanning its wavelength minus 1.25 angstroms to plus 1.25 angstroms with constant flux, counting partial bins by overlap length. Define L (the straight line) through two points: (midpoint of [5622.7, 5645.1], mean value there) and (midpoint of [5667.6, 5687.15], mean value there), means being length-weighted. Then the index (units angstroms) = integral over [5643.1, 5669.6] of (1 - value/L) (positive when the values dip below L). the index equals 4.0 angstroms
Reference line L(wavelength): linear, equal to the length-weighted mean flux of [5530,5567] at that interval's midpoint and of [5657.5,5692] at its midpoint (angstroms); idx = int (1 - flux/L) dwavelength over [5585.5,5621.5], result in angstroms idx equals 5.0 angstroms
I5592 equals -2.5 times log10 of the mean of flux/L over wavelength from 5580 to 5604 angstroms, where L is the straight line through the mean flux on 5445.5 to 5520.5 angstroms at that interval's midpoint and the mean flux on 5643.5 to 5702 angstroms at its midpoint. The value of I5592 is 0.15 mag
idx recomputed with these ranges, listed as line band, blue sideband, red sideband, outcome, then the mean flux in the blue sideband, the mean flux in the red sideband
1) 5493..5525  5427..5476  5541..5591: 2.74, 0.604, 0.663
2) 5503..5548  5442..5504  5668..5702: 3.28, 0.602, 0.698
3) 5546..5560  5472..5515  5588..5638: 1.38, 0.599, 0.57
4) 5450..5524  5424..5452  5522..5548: 1.31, 0.624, 0.584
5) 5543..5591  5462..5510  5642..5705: -3.73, 0.599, 0.644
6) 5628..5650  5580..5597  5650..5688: 2.77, 0.544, 0.706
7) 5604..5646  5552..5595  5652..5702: 5.63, 0.674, 0.663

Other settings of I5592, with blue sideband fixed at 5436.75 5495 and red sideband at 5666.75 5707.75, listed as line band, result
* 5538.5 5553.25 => 0.10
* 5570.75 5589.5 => 0.22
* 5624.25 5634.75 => 0.16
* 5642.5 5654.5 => 0.12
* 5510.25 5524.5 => 0.08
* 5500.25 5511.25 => 0.08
